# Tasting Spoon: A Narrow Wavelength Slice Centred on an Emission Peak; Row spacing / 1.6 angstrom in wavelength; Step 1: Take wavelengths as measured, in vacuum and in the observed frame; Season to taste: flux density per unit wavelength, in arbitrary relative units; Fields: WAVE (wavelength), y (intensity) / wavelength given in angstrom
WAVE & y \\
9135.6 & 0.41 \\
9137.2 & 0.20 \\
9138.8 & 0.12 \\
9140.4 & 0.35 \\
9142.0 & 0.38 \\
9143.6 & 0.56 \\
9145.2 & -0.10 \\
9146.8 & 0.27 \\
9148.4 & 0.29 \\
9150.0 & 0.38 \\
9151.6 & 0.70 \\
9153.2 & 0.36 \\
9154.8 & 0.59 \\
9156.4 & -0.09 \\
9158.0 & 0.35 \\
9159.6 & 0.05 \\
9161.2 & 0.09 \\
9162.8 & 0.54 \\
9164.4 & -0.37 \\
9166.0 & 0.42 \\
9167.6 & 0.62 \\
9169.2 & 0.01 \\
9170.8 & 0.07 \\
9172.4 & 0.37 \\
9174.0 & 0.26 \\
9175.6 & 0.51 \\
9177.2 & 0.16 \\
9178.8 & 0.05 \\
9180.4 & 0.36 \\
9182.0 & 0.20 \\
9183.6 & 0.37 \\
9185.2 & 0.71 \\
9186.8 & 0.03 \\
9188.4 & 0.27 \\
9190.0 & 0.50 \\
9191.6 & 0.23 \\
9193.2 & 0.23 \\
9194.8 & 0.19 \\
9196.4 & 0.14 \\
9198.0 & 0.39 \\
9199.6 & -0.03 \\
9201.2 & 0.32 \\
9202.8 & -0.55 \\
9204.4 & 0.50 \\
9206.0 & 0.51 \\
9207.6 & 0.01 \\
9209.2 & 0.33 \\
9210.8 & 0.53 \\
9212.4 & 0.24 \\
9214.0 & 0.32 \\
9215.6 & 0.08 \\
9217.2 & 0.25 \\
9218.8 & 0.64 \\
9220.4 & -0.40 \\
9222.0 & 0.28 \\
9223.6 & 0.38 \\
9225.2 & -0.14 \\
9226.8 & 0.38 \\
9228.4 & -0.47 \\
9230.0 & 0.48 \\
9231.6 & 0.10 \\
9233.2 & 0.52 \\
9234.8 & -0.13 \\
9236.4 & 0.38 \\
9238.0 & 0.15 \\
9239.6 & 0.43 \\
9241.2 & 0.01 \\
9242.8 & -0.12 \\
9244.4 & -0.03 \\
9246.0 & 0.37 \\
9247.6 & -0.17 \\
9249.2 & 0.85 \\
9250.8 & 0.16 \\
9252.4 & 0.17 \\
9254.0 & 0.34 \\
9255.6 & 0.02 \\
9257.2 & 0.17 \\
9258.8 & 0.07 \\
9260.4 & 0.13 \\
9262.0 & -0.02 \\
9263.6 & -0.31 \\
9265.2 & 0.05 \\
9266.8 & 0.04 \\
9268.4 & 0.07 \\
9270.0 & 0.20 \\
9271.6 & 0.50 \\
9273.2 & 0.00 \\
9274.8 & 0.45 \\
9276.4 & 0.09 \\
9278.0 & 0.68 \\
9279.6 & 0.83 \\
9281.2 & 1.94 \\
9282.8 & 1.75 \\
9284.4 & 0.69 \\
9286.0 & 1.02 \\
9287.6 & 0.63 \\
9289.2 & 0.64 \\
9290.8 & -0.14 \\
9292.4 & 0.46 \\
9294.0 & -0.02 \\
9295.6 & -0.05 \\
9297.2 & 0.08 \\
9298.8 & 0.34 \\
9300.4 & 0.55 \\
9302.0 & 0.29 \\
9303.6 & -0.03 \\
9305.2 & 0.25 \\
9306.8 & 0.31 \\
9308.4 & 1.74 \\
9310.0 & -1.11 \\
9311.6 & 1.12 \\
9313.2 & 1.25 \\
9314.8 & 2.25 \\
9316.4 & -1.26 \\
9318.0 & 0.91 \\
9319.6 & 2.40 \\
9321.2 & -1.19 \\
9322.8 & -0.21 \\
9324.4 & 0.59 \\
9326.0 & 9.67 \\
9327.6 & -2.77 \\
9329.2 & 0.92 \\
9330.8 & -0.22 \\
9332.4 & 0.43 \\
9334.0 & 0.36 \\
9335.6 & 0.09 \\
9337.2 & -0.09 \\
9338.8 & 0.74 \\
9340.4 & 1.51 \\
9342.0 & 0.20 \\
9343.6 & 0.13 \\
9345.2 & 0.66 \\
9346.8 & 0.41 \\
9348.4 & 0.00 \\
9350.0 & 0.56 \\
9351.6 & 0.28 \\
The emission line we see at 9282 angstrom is H-beta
